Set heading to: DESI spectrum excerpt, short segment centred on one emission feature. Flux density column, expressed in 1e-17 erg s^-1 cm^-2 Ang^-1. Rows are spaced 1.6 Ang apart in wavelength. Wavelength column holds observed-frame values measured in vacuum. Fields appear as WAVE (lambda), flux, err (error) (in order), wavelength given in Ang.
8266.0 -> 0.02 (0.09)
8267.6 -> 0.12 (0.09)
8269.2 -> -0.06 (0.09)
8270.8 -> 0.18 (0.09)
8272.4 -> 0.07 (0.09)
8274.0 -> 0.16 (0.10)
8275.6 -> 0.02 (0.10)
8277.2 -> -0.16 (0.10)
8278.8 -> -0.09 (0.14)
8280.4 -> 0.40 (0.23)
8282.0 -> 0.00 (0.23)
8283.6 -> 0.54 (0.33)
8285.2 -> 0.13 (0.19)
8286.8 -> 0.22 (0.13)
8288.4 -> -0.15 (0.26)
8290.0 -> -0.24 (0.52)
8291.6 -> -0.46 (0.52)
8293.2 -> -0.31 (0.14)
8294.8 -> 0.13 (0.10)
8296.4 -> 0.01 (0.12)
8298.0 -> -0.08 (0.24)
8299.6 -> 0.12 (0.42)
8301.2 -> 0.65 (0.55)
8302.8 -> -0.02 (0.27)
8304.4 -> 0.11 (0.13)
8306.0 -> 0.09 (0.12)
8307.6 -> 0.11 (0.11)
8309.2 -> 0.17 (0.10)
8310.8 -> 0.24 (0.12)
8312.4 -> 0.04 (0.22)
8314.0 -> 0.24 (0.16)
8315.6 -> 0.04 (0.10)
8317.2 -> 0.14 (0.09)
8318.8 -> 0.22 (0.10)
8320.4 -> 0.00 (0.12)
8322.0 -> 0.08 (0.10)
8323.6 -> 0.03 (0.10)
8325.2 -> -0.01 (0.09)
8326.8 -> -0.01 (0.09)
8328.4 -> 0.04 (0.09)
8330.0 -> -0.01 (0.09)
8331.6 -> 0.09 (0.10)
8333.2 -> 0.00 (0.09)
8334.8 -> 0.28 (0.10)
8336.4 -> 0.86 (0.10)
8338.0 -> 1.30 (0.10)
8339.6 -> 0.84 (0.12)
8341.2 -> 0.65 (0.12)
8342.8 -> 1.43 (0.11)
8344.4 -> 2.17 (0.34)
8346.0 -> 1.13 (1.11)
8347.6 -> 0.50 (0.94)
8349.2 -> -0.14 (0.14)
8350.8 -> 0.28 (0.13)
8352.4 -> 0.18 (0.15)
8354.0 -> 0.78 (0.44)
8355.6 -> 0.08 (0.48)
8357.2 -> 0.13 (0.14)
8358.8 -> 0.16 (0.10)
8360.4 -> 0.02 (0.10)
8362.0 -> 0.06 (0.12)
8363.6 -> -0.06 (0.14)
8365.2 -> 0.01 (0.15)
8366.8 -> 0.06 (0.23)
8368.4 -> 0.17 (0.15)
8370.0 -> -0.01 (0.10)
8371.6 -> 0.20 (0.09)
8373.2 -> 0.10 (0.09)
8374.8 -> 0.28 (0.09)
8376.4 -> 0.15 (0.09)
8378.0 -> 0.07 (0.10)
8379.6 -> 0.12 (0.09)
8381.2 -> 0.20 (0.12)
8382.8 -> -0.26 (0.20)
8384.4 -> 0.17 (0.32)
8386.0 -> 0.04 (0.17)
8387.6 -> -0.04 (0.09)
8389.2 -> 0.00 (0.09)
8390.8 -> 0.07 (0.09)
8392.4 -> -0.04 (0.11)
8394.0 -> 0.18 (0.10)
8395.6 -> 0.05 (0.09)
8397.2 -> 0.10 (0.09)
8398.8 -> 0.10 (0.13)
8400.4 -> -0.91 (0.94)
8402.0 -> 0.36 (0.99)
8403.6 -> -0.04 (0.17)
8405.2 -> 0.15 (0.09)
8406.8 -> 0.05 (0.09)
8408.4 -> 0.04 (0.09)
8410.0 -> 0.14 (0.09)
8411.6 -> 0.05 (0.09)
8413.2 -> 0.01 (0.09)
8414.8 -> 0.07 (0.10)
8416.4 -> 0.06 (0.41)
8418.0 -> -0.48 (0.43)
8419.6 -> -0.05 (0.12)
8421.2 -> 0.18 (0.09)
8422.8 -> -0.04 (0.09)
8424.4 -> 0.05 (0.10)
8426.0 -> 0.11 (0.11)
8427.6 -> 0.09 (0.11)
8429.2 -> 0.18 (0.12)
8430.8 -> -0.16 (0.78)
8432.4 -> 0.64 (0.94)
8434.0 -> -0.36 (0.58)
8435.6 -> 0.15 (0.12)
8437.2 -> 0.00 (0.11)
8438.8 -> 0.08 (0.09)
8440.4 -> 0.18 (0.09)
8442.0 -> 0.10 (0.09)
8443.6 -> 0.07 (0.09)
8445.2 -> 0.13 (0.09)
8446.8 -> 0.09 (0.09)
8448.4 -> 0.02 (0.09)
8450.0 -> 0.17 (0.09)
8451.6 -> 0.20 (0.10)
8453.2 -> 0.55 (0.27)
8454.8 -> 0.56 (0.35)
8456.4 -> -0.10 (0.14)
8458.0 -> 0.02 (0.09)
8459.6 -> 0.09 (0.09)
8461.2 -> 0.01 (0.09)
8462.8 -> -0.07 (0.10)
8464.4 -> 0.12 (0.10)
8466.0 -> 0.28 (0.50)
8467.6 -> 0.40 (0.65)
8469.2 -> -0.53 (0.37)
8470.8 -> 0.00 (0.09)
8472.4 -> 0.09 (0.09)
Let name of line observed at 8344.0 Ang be [O II]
